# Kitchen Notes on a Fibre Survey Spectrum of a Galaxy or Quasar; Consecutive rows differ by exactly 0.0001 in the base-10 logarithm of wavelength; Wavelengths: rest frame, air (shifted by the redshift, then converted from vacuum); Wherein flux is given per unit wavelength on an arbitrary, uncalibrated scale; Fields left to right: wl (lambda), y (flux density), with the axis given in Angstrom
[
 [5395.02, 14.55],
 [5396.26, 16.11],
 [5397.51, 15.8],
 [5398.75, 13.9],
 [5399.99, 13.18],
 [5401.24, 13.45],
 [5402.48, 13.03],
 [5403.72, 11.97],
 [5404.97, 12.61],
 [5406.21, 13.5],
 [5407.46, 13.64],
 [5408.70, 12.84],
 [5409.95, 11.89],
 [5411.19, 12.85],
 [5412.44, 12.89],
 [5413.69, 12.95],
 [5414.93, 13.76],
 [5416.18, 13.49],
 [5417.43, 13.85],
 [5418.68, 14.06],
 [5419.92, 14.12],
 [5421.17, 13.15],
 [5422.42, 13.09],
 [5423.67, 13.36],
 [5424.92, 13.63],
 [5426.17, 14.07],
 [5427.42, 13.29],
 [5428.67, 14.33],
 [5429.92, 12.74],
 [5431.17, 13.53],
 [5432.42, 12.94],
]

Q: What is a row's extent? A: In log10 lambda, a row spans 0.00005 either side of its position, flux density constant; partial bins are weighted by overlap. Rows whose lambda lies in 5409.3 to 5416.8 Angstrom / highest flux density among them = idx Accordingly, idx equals 13.76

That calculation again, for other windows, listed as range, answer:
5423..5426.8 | 14.07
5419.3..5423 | 14.12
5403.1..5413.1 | 13.64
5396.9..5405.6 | 15.8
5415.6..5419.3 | 14.06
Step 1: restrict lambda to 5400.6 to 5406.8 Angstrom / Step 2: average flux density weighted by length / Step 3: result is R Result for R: 12.9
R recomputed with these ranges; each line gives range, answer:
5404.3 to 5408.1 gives 13.2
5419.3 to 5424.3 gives 13.4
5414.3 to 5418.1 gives 13.7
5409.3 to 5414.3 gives 12.6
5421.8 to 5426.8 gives 13.5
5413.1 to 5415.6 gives 13.4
